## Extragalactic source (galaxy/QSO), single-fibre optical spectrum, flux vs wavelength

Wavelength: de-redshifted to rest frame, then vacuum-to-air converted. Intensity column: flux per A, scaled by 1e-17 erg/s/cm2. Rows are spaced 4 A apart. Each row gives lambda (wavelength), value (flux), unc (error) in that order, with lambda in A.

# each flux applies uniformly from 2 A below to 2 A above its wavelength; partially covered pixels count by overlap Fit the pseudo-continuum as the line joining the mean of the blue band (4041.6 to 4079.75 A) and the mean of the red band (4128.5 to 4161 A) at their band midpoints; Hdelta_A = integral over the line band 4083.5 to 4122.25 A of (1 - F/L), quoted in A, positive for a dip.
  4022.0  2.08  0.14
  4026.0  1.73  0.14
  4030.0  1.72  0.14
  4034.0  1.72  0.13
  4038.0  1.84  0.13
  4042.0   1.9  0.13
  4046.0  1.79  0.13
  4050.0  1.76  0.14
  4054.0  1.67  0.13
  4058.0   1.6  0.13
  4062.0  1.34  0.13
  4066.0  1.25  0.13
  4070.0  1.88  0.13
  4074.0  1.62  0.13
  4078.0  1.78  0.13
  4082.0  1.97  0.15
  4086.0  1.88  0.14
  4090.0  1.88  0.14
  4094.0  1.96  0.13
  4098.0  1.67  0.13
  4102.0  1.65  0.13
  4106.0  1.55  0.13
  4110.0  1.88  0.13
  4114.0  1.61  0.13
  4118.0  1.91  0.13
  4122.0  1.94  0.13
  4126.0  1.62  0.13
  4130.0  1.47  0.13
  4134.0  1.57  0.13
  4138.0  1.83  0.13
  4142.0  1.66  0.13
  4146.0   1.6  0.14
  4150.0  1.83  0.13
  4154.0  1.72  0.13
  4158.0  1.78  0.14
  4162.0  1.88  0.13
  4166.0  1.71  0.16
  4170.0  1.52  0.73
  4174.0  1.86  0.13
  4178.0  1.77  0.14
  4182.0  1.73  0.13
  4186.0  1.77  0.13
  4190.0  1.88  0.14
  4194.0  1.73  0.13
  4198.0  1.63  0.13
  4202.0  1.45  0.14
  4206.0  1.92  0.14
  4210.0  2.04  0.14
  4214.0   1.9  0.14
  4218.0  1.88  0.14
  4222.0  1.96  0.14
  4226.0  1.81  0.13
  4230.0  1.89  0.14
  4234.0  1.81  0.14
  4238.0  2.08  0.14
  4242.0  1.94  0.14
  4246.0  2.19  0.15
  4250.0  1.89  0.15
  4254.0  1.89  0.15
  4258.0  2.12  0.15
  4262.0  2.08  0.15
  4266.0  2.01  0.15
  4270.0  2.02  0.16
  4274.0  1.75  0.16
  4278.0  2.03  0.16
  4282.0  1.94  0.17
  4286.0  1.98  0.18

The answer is -2.8 A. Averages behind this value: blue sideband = 1.65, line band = 1.79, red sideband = 1.69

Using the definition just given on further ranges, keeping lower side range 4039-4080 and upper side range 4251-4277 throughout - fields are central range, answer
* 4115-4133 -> 0.44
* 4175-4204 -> 2.31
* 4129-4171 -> 2.45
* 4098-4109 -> 0.59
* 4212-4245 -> 0.09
